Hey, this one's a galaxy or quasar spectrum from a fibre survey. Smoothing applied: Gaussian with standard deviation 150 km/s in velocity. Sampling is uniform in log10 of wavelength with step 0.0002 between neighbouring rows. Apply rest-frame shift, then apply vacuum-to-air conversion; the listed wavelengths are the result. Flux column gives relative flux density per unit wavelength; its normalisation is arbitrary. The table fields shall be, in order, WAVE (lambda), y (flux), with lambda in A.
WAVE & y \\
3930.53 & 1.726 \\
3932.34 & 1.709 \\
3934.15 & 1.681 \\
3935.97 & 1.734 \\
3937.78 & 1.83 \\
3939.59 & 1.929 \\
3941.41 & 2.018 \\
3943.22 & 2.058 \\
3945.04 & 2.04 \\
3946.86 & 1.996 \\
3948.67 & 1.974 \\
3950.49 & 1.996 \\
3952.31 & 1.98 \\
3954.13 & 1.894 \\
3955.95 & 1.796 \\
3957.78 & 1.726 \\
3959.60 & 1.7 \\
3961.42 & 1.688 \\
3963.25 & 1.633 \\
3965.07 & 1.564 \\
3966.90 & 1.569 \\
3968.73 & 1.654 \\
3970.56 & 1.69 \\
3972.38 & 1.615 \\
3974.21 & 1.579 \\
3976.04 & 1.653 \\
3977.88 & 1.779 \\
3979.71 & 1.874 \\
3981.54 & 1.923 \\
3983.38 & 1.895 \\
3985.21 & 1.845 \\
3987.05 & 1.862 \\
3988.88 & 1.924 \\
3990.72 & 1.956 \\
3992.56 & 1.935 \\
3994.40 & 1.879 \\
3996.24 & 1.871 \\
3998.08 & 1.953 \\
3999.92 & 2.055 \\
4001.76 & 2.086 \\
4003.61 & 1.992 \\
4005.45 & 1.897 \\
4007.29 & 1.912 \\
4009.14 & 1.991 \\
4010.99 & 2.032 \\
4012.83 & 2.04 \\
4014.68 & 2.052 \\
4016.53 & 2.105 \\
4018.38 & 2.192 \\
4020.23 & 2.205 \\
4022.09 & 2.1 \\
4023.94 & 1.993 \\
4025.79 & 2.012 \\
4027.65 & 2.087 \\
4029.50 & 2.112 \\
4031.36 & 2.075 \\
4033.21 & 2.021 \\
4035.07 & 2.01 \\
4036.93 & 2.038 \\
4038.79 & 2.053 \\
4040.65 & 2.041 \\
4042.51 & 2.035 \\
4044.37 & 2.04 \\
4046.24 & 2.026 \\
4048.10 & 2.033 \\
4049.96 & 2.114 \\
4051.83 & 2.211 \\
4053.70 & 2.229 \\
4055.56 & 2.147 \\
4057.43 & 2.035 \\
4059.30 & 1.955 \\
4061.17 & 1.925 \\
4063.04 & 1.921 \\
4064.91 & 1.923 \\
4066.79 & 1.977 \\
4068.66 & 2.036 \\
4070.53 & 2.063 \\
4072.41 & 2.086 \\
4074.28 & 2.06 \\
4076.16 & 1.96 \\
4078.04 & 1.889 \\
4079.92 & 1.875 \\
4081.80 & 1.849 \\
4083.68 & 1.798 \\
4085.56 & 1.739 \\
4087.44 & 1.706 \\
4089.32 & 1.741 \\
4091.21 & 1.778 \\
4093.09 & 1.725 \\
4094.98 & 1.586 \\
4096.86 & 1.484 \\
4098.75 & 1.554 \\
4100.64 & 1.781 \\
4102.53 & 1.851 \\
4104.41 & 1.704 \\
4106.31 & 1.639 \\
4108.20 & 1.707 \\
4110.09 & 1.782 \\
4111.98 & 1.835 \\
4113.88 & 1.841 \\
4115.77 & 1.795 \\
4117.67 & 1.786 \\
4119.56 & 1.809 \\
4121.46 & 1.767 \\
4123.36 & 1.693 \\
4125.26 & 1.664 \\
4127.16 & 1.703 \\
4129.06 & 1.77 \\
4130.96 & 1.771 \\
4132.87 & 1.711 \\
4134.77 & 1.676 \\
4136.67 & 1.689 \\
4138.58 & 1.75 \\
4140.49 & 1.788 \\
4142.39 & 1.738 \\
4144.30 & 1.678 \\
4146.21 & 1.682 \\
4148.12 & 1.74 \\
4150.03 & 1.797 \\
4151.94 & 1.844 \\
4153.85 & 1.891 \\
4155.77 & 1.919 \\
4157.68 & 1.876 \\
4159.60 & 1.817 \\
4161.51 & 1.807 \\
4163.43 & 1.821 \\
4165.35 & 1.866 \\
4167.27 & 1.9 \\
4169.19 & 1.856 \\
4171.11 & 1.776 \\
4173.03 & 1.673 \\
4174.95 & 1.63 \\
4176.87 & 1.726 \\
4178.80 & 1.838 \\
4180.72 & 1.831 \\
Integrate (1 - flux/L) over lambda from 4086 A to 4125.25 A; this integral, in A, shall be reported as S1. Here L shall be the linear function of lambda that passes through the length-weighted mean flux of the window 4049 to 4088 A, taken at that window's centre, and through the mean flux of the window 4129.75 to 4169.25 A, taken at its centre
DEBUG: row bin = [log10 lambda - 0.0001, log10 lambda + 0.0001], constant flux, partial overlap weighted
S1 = 3.41 A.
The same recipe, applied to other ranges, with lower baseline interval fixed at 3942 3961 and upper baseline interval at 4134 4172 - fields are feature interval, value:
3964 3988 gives 2.11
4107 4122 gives 0.25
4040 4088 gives -3.67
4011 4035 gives -2.66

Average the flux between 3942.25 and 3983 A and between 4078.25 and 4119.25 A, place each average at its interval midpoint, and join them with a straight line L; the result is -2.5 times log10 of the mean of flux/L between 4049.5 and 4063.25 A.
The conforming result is -0.18 mag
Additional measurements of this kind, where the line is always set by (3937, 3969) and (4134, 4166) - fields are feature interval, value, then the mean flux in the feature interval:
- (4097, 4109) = 0.068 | 1.69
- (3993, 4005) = -0.081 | 1.97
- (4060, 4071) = -0.093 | 1.97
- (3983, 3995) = -0.041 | 1.9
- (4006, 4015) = -0.099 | 2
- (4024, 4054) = -0.140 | 2.07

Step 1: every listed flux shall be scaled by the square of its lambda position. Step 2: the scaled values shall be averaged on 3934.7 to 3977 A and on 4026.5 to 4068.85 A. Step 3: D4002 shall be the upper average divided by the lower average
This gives 1.2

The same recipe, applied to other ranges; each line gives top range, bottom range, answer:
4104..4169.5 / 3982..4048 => 0.94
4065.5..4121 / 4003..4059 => 0.90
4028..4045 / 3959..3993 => 1.20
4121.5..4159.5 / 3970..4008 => 1.01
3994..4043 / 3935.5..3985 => 1.16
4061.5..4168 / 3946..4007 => 1.05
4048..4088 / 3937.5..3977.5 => 1.16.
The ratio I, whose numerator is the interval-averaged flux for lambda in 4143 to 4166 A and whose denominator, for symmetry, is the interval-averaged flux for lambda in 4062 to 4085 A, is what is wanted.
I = 0.9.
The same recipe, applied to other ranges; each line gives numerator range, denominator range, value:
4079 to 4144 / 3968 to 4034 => 0.89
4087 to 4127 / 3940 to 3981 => 0.96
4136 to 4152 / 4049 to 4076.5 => 0.85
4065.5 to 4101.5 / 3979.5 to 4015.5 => 0.94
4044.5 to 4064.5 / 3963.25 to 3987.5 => 1.19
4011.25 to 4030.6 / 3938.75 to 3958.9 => 1.07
